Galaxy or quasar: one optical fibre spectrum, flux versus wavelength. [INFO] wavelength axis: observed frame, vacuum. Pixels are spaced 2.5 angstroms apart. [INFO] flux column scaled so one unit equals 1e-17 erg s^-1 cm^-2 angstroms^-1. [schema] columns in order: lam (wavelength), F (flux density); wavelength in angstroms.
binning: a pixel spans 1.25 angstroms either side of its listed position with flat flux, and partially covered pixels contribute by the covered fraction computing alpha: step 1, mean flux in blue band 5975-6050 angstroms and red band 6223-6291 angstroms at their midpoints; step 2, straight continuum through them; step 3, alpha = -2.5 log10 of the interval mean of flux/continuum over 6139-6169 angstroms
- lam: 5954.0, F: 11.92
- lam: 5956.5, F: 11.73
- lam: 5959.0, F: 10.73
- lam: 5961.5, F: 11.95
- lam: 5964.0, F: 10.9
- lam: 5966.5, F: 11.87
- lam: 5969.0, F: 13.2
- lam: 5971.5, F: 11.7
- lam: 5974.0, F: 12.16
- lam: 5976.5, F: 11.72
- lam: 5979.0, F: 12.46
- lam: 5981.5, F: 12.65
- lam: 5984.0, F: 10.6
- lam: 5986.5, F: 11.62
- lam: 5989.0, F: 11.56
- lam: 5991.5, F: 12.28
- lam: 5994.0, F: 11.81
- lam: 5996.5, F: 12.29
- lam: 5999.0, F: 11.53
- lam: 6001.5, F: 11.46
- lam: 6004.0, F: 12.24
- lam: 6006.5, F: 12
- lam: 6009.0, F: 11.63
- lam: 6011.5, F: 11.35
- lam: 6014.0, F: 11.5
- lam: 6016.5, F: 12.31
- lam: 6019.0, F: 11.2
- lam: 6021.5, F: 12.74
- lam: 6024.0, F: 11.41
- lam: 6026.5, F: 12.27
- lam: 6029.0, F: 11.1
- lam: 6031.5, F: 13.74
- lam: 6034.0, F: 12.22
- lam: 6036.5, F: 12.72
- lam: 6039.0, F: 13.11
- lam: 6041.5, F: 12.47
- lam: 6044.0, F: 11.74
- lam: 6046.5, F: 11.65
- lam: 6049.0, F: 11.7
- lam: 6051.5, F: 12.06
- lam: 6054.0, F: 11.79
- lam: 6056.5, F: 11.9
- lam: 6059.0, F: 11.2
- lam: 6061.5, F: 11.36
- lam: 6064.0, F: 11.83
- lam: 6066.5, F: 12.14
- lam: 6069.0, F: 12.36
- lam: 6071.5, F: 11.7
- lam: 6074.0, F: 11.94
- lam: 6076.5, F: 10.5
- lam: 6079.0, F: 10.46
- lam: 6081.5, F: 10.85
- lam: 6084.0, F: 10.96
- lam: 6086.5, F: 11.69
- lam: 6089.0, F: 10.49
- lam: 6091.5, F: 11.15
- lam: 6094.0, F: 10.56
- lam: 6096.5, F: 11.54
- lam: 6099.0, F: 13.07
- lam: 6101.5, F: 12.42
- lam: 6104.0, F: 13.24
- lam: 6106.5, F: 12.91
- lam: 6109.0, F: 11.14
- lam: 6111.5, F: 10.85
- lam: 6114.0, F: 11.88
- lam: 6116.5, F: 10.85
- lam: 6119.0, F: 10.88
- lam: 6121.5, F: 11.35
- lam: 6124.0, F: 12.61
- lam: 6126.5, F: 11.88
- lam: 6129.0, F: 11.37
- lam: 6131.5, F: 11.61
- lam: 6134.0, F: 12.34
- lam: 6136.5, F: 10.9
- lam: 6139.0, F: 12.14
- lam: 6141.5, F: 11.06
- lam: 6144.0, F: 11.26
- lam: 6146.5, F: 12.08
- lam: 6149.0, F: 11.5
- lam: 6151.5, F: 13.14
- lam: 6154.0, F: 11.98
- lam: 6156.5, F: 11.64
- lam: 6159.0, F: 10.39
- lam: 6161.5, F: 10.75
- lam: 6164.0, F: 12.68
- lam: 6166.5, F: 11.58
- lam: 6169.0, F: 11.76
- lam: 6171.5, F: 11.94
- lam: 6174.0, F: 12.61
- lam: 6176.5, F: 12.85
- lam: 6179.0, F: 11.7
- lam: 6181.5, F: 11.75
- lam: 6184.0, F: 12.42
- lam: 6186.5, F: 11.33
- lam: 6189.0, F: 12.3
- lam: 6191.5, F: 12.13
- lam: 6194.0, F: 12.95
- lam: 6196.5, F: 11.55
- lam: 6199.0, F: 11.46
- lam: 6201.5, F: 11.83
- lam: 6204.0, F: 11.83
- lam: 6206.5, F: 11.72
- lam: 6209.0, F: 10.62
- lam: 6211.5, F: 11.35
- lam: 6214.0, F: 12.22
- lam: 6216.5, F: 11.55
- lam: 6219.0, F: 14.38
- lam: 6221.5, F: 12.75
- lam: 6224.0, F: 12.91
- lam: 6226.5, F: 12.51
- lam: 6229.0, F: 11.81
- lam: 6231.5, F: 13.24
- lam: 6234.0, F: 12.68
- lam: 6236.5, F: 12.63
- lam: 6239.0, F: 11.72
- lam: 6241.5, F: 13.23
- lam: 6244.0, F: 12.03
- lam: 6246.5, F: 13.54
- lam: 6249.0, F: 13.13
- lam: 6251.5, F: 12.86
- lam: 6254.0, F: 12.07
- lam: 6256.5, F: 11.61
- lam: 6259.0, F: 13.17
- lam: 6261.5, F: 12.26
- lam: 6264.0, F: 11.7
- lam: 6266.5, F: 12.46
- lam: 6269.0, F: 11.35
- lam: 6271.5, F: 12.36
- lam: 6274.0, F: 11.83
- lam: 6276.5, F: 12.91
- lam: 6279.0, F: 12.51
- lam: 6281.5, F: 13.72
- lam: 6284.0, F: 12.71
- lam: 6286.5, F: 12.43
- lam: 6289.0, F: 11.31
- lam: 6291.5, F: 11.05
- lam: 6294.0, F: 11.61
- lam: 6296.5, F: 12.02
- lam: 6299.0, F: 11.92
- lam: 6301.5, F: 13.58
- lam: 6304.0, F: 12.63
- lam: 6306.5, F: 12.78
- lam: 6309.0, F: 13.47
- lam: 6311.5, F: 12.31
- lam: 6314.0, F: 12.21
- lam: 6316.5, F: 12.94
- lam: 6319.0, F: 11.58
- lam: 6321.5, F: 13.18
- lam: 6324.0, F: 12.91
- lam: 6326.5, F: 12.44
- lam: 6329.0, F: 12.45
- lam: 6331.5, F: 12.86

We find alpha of 0.05 mag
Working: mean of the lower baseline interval 12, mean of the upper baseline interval 12.5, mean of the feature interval 11.7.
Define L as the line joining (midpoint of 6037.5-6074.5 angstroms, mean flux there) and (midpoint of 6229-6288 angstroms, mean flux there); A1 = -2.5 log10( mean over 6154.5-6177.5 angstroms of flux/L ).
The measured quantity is 0.04 mag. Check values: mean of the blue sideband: 11.9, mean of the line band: 11.8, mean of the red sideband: 12.5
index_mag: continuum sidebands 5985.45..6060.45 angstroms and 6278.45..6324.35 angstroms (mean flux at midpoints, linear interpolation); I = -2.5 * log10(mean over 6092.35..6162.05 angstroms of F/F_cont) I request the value 0.04 mag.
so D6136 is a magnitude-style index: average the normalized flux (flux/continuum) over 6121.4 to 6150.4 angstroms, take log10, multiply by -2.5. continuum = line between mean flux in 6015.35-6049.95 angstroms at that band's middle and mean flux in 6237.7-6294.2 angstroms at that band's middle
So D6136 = 0.05 mag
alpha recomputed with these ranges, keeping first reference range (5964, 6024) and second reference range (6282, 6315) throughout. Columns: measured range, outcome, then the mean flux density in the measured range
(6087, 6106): 0.019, 11.8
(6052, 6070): 0.016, 11.8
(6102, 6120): 0.031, 11.7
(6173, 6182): -0.009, 12.3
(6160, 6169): 0.045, 11.6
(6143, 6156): 0.012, 12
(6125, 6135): 0.025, 11.8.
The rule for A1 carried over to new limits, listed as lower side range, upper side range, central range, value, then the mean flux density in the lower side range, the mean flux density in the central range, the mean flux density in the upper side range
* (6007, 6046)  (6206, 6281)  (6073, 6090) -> 0.11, 12.1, 11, 12.4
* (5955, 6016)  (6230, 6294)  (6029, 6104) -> 0.02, 11.8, 11.8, 12.4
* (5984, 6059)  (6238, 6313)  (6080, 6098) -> 0.10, 11.9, 11.1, 12.4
